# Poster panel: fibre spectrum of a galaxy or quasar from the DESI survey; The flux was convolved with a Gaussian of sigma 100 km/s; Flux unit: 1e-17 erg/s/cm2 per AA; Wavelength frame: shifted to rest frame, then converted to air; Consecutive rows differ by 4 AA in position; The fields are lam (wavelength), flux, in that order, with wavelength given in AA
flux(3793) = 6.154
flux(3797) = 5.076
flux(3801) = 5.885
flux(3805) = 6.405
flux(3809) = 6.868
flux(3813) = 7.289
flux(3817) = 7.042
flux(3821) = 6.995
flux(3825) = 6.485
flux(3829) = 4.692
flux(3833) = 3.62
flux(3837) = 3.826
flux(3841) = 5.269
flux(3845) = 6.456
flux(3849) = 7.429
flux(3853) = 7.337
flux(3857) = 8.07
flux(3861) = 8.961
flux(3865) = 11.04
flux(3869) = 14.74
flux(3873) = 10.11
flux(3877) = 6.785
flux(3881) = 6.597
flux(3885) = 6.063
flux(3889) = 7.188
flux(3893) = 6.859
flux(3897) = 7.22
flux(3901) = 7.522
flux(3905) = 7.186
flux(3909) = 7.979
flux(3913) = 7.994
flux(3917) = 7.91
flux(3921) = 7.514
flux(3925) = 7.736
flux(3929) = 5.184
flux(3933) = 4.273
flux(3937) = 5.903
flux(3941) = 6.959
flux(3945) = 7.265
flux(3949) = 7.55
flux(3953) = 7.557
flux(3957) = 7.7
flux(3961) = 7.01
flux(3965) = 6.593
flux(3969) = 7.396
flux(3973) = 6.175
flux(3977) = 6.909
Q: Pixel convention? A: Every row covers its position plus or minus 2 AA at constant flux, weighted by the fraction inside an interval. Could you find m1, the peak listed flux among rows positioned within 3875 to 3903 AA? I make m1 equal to 7.522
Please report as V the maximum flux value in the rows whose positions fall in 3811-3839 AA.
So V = 7.289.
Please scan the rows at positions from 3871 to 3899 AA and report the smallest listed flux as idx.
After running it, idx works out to 6.063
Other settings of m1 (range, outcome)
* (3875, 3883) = 6.785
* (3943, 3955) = 7.557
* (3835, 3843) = 5.269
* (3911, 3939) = 7.994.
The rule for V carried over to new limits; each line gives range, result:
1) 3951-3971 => 7.7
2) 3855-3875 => 14.74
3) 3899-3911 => 7.979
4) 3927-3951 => 7.55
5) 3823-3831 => 6.485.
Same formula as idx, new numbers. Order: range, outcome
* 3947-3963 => 7.01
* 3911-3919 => 7.91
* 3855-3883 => 6.597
